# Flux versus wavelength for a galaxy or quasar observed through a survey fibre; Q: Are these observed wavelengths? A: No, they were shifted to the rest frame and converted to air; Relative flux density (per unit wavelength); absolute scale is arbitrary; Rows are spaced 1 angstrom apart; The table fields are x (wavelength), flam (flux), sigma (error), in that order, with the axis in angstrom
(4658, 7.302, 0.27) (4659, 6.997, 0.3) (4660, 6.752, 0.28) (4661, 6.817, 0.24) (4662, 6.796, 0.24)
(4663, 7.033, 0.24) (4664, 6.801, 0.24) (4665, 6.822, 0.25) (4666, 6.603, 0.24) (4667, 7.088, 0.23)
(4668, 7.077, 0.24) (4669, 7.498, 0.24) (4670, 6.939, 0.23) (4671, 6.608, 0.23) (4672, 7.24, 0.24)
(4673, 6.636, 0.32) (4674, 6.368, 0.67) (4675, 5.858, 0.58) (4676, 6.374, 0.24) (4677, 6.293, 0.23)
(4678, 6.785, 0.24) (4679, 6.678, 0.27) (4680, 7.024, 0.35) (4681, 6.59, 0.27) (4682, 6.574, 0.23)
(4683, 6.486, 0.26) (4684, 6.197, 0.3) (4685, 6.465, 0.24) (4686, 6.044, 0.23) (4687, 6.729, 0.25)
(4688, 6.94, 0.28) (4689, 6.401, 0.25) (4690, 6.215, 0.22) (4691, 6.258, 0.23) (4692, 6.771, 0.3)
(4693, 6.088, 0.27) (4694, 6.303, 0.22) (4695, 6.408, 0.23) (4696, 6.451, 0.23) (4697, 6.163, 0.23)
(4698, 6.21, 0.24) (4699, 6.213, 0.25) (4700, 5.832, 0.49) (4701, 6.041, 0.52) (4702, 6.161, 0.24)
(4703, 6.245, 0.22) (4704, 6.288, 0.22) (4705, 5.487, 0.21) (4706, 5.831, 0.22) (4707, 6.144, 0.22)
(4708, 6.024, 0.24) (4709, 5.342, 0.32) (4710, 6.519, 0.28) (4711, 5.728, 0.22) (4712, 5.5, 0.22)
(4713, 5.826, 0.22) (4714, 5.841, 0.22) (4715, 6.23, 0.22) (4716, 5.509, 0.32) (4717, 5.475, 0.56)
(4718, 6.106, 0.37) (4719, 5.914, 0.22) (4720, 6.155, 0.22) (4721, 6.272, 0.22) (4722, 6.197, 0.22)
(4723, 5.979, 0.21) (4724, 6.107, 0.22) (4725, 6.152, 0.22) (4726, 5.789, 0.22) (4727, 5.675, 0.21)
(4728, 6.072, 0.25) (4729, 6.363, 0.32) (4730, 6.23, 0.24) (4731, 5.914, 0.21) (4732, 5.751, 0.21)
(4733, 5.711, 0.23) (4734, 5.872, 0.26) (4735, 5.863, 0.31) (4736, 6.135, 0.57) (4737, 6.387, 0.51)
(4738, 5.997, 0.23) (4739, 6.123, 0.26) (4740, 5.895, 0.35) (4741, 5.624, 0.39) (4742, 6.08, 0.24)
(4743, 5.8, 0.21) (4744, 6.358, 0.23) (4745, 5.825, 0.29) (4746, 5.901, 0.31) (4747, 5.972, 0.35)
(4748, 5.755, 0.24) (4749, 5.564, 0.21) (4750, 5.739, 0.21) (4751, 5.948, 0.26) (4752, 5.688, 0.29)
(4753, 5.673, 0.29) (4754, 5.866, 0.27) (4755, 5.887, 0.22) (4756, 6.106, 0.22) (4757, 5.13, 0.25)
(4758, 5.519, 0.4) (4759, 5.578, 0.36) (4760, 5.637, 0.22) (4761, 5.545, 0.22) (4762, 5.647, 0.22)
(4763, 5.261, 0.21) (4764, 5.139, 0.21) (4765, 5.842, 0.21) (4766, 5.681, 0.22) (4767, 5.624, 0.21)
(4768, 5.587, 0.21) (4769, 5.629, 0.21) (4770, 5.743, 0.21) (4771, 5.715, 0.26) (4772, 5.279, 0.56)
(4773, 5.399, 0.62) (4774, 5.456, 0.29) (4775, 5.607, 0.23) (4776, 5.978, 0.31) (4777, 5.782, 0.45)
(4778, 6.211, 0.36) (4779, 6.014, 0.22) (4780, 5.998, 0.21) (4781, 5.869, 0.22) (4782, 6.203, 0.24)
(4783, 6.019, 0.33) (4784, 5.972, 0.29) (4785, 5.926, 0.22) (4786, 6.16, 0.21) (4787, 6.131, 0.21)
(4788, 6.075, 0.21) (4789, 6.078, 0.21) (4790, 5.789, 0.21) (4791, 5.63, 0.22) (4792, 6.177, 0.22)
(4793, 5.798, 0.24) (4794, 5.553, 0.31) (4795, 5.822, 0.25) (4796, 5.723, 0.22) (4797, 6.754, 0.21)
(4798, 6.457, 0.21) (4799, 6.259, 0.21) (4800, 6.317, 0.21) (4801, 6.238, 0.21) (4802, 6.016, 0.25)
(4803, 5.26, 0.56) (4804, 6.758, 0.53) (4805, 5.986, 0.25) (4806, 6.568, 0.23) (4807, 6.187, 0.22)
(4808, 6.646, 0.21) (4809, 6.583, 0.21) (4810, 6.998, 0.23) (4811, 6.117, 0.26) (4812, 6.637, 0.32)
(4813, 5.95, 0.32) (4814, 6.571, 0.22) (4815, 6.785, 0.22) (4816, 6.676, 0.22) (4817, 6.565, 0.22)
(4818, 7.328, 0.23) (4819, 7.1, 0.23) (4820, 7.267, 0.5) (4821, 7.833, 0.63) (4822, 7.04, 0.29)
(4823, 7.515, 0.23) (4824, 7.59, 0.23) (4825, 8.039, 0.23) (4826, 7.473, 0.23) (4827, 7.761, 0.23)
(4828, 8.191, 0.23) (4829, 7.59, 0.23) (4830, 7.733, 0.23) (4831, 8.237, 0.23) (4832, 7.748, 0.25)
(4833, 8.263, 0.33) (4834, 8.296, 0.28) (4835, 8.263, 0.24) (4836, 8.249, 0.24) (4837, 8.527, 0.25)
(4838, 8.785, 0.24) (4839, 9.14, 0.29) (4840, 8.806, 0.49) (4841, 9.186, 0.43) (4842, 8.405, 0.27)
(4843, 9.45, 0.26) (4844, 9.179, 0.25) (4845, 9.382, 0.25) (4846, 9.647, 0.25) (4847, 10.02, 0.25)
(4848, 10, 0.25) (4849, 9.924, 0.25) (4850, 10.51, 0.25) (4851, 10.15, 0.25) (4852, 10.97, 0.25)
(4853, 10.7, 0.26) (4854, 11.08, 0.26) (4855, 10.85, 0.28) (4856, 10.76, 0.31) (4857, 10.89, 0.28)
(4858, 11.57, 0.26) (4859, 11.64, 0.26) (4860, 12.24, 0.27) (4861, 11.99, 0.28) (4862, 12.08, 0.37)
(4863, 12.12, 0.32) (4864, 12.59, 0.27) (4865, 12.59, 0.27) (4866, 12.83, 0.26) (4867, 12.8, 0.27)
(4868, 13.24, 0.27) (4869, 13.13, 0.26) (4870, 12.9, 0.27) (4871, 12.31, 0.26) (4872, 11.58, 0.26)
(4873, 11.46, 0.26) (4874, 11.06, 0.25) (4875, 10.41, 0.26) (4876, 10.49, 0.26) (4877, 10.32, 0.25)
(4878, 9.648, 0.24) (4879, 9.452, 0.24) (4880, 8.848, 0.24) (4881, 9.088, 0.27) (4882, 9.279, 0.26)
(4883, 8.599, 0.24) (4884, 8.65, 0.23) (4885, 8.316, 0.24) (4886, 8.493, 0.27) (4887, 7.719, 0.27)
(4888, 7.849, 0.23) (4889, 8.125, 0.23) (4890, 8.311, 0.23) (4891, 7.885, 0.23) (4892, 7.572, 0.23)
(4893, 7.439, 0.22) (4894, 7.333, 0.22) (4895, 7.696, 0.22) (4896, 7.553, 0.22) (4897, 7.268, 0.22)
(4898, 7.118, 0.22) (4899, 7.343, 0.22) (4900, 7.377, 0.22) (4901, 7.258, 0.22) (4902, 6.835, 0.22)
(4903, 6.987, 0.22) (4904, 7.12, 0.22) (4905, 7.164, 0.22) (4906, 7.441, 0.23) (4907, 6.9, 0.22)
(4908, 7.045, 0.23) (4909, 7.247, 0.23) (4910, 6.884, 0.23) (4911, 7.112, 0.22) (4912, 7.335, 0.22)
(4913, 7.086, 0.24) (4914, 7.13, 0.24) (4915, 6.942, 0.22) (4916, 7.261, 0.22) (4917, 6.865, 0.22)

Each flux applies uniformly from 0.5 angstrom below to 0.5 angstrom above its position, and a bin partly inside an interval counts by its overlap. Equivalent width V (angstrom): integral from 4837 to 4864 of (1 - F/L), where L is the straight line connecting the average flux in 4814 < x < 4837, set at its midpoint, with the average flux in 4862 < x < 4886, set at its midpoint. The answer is -3.0 angstrom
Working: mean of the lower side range 7.61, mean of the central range 10.4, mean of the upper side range 10.9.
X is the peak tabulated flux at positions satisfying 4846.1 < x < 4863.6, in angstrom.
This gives 12.24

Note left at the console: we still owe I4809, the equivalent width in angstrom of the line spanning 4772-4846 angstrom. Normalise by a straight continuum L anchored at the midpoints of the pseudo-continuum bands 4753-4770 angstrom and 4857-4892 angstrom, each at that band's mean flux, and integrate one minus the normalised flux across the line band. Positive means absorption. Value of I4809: 7.6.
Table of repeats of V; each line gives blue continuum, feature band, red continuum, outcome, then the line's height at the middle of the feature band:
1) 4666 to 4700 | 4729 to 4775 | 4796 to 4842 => 7.5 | 6.9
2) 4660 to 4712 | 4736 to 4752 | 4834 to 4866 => 3.8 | 7.81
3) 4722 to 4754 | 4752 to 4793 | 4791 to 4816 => 2.3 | 6.1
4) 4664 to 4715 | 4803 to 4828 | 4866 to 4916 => 2.9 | 7.8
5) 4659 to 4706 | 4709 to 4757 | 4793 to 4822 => 4.2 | 6.49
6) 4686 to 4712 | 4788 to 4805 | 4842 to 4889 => 5.3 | 8.75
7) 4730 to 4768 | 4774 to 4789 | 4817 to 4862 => 2.2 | 6.99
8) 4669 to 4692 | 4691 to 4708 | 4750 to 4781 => 0.5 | 6.36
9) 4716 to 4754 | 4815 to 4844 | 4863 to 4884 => 4.6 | 9.46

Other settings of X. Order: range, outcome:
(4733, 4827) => 8.039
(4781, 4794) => 6.203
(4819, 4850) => 10.51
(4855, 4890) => 13.24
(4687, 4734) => 6.94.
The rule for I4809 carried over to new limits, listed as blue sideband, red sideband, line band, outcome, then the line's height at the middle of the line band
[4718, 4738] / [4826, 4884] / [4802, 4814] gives 3.2 angstrom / 8.63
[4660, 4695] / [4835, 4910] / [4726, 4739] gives 2.5 angstrom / 7.44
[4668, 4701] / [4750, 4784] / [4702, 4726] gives 1.0 angstrom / 6.21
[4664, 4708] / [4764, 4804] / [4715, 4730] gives 0.6 angstrom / 6.24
